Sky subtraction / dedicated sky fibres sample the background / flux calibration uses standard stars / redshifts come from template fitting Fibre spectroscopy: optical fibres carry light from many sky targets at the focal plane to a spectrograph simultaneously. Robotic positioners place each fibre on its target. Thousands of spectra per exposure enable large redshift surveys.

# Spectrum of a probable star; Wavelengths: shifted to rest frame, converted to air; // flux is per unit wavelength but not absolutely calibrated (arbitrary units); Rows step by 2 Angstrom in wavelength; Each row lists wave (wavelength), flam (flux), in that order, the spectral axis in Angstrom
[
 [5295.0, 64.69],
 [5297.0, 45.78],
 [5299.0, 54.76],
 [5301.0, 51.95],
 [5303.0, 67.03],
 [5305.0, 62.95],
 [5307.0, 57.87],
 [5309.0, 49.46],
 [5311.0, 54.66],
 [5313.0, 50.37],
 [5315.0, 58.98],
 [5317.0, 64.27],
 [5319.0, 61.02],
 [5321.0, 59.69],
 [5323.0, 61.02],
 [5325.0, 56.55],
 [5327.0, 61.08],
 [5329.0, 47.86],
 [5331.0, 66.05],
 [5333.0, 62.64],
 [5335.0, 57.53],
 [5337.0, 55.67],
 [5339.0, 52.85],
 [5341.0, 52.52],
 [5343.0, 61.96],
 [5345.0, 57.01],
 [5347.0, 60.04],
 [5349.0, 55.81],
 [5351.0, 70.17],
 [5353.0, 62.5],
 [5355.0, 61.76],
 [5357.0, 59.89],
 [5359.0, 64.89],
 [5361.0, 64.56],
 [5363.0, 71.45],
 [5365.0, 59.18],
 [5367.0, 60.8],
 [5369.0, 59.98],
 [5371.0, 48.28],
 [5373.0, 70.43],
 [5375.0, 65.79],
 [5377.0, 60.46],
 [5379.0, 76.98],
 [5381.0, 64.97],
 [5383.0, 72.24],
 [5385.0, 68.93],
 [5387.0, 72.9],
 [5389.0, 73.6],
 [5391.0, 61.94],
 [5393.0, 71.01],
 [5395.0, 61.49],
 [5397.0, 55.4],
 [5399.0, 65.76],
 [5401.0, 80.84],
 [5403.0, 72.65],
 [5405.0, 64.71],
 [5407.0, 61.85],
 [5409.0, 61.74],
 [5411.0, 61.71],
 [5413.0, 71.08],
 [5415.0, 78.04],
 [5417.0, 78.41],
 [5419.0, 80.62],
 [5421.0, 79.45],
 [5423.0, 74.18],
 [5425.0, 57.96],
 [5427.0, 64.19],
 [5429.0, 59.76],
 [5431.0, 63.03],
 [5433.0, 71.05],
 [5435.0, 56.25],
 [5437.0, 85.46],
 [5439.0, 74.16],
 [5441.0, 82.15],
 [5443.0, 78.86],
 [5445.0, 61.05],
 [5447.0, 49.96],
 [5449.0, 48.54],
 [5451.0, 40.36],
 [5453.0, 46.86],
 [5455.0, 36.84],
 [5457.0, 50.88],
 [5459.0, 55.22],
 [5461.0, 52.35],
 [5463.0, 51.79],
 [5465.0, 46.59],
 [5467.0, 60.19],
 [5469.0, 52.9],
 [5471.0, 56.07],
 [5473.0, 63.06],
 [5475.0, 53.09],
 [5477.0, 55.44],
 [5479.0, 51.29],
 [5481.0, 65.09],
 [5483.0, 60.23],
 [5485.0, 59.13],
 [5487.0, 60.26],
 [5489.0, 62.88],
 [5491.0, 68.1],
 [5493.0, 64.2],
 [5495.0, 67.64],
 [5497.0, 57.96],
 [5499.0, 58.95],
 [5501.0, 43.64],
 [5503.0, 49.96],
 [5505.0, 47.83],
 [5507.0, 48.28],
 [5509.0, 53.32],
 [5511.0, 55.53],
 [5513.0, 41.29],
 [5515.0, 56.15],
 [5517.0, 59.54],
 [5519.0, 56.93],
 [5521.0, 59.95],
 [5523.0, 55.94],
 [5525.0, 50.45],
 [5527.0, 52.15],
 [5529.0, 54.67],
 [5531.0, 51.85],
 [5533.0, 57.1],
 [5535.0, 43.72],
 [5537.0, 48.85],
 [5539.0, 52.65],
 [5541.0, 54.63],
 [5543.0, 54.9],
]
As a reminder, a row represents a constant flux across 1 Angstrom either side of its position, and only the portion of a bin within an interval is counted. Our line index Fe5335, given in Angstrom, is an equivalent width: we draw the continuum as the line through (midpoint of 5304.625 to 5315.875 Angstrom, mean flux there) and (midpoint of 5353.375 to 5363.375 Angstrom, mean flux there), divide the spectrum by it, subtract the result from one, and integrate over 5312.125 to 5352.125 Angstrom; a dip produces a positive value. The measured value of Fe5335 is 0.32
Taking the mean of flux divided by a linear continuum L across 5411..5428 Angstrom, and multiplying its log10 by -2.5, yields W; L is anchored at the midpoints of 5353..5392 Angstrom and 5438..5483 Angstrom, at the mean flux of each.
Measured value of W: -0.20 mag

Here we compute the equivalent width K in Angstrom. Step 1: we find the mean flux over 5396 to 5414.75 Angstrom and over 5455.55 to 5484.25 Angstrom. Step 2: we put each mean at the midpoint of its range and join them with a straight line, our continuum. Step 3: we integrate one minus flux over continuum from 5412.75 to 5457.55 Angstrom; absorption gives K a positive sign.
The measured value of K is -2.3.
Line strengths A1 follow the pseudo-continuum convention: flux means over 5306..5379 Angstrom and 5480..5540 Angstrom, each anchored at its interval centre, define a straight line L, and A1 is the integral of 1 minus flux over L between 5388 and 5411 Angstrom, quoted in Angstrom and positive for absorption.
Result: -3.1 Angstrom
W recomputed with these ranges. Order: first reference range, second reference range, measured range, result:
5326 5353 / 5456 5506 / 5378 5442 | -0.203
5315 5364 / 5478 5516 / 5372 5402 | -0.154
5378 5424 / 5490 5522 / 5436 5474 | 0.094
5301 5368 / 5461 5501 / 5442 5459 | 0.130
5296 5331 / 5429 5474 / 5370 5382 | -0.122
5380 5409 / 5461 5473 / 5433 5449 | -0.161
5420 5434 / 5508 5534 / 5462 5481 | 0.111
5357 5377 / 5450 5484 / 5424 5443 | -0.223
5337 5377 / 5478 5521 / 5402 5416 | -0.138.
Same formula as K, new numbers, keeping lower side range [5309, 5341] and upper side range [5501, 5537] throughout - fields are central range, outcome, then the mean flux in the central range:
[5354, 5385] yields -4.36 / 64.3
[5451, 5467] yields 1.50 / 48.9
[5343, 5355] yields -0.91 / 61.2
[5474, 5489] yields -1.36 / 58.1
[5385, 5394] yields -2.25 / 69.8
